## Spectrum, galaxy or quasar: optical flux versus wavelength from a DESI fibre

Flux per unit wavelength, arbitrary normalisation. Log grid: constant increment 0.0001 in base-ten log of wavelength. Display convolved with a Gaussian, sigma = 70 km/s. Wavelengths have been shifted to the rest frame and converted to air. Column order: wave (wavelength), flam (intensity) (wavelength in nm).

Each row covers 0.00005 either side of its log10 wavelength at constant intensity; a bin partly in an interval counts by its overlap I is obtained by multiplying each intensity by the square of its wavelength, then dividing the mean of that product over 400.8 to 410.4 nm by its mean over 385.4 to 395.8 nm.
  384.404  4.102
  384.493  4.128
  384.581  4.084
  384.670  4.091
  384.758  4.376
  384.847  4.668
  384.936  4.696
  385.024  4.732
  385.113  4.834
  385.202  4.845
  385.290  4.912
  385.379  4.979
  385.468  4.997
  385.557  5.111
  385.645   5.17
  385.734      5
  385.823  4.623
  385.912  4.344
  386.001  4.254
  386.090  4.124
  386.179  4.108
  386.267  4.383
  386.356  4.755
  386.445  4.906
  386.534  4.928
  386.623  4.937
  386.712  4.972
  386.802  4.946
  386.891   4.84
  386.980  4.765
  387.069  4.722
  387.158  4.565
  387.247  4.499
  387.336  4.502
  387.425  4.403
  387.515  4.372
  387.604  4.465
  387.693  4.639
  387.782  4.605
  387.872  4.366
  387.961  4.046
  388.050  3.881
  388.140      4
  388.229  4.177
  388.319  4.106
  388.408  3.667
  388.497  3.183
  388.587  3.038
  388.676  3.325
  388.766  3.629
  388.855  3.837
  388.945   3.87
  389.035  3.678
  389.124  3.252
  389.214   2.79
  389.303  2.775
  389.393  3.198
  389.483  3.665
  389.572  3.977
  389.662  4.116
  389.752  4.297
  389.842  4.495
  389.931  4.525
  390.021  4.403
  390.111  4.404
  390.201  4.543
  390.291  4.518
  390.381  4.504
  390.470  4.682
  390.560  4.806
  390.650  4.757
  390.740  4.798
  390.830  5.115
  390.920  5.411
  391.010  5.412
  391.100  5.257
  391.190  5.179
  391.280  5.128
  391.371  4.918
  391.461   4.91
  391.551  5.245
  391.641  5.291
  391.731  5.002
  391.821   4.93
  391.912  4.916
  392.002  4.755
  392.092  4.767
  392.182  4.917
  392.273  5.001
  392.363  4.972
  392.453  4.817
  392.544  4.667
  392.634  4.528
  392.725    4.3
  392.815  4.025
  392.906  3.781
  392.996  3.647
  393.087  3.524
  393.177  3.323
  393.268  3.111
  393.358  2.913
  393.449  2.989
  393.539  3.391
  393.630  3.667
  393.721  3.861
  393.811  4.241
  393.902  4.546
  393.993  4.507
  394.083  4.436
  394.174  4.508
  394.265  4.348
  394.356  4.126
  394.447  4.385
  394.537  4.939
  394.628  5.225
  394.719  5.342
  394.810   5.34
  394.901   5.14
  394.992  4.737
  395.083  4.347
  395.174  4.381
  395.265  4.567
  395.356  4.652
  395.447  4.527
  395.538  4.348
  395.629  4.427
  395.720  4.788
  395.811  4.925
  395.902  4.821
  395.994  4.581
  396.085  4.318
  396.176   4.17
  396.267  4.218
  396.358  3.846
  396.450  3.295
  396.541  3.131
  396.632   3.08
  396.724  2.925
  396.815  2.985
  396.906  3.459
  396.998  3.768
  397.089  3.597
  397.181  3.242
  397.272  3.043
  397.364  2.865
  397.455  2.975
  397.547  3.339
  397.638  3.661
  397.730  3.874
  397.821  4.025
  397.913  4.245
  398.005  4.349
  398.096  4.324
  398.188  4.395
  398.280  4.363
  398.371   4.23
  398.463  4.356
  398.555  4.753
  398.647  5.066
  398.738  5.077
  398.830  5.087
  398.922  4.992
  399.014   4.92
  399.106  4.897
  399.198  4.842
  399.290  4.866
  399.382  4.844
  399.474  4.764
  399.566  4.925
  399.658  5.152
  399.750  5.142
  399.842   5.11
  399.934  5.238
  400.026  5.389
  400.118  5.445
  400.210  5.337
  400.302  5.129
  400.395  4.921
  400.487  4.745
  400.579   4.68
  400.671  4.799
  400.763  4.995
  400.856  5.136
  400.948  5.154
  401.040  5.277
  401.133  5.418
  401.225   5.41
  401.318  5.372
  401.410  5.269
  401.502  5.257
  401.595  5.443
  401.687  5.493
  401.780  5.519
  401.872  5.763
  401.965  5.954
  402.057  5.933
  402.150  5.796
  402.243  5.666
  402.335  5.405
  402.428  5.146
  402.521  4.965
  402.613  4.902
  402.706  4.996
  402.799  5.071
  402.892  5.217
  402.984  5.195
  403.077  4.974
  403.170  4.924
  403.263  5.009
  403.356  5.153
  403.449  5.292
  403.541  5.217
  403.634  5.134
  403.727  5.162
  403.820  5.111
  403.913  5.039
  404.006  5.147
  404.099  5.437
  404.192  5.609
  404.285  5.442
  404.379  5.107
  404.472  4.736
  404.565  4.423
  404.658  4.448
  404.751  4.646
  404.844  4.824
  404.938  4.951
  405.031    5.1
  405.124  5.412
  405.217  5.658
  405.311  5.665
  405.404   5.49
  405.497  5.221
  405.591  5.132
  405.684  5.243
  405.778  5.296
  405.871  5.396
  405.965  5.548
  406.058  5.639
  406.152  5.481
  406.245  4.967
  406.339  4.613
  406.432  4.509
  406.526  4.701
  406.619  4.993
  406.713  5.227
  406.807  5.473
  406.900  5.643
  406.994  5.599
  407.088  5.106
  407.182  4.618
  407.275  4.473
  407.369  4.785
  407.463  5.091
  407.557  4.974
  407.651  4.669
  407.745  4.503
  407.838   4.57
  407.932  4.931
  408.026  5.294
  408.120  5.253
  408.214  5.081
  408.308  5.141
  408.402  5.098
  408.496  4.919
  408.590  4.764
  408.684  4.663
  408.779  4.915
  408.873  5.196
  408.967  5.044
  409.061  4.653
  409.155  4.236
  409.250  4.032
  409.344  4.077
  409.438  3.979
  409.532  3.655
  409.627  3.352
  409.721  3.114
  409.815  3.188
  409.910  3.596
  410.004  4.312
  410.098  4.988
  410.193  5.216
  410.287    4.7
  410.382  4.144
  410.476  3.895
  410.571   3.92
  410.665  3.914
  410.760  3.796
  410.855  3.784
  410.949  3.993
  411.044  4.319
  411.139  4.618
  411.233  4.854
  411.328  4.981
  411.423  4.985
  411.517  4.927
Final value 1.22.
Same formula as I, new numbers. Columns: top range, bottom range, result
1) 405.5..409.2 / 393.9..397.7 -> 1.29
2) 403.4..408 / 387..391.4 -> 1.30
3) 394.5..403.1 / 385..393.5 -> 1.12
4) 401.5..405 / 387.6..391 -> 1.36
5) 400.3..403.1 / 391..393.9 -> 1.25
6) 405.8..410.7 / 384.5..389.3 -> 1.20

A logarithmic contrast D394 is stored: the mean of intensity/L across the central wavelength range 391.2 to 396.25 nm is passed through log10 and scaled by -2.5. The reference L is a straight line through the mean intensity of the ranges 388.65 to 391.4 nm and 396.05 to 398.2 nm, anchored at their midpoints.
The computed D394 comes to -0.14 mag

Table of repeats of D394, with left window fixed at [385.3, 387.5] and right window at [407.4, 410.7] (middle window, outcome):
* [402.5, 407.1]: -0.14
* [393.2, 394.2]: 0.21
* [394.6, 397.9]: 0.14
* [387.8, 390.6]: 0.19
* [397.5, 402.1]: -0.08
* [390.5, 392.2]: -0.08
